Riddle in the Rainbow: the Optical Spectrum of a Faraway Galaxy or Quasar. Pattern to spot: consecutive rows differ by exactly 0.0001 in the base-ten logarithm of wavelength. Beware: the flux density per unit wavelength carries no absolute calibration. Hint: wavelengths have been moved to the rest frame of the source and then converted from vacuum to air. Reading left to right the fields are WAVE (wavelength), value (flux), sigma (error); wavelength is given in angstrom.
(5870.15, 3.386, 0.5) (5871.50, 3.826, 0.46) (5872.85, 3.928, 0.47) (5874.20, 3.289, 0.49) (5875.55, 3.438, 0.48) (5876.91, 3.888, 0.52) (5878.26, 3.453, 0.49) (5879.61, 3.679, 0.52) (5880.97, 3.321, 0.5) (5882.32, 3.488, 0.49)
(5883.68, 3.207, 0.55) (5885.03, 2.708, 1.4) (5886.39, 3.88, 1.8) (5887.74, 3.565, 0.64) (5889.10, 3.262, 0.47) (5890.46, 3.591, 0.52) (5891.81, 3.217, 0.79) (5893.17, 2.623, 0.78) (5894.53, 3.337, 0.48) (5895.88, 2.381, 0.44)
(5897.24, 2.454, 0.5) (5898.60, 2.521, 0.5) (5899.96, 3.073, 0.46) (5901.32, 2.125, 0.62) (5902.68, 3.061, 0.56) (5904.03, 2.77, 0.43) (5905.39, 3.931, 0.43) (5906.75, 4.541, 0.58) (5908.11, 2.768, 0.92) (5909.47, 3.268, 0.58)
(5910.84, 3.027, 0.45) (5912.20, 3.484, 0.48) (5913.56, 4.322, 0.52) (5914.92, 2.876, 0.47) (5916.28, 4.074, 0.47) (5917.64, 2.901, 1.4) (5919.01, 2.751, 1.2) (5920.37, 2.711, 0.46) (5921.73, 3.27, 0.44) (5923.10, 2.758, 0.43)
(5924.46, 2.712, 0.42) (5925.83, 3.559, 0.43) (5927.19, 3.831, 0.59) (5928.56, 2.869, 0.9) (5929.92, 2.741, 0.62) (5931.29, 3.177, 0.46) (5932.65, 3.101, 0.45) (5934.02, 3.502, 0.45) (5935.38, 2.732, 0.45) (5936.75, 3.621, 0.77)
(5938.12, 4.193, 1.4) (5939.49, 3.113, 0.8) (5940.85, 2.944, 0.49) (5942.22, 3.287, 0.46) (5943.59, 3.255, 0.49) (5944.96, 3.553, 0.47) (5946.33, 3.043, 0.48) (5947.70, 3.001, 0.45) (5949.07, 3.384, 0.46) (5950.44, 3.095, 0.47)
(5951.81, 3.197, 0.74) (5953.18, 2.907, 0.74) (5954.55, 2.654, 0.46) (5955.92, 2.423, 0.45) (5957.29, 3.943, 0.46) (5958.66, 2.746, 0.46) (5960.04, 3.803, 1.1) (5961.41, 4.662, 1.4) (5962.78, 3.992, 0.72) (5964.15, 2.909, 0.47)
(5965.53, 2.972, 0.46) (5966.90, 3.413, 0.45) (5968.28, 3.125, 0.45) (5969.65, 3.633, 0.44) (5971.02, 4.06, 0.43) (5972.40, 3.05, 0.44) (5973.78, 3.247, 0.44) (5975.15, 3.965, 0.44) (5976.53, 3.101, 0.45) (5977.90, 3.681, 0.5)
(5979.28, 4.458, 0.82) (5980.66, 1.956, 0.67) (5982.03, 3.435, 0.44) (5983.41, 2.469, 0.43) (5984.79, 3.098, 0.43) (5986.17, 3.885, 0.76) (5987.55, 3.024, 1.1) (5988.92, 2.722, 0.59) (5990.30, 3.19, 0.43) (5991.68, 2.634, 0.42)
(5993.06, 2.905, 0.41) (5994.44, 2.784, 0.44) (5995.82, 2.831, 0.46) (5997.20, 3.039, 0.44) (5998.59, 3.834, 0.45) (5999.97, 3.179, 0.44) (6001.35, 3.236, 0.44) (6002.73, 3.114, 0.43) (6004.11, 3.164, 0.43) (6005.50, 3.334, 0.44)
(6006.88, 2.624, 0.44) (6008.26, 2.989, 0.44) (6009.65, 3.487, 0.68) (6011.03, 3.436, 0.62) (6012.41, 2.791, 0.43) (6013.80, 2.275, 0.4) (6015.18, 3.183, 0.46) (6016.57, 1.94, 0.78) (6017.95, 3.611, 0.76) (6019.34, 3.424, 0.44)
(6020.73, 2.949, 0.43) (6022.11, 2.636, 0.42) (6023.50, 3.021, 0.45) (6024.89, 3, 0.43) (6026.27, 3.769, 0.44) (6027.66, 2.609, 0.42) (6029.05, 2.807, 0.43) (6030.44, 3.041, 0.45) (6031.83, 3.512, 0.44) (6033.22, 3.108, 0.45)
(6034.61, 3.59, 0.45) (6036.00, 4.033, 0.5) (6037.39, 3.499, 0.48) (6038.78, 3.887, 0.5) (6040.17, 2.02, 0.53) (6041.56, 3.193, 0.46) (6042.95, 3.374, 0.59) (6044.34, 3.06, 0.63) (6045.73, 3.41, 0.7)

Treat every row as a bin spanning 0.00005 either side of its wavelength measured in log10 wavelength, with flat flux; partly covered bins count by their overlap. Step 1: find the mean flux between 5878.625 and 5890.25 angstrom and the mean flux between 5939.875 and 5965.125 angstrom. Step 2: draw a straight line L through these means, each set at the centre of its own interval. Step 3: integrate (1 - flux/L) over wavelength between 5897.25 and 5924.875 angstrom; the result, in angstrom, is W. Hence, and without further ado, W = 1.7 angstrom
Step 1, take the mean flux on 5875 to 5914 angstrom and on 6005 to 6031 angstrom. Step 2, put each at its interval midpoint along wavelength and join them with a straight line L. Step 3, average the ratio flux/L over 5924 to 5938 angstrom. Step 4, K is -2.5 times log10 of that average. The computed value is -0.02 mag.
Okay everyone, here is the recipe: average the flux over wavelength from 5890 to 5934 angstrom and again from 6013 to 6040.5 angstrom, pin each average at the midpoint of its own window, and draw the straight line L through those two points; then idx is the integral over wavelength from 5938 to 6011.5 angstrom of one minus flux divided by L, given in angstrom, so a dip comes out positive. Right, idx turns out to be -2.9 angstrom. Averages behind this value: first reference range 3.12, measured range 3.24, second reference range 3.11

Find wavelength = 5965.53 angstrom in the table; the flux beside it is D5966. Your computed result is 2.972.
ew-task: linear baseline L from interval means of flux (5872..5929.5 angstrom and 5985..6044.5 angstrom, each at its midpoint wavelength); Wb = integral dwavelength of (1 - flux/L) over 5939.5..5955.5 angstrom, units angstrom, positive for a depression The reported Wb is 0.4 angstrom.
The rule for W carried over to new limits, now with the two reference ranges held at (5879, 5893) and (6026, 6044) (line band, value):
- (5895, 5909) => 1.57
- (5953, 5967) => -0.07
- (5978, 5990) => 0.46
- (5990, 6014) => 1.56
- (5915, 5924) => 0.76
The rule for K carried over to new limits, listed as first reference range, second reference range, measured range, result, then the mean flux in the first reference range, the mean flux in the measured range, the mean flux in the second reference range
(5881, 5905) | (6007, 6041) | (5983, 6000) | 0.01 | 3.04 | 3.05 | 3.1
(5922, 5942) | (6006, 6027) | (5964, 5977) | -0.08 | 3.21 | 3.37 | 3.01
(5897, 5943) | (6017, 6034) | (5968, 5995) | -0.03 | 3.19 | 3.23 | 3.11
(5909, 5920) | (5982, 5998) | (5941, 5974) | -0.06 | 3.32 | 3.3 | 2.99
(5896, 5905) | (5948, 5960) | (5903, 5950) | -0.14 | 2.69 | 3.26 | 3.08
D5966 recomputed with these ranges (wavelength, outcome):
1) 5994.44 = 2.784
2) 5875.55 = 3.438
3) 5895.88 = 2.381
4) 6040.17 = 2.02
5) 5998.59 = 3.834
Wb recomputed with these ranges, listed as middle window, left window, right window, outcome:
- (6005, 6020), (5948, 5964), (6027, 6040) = 1.35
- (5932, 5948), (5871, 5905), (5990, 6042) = -0.63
